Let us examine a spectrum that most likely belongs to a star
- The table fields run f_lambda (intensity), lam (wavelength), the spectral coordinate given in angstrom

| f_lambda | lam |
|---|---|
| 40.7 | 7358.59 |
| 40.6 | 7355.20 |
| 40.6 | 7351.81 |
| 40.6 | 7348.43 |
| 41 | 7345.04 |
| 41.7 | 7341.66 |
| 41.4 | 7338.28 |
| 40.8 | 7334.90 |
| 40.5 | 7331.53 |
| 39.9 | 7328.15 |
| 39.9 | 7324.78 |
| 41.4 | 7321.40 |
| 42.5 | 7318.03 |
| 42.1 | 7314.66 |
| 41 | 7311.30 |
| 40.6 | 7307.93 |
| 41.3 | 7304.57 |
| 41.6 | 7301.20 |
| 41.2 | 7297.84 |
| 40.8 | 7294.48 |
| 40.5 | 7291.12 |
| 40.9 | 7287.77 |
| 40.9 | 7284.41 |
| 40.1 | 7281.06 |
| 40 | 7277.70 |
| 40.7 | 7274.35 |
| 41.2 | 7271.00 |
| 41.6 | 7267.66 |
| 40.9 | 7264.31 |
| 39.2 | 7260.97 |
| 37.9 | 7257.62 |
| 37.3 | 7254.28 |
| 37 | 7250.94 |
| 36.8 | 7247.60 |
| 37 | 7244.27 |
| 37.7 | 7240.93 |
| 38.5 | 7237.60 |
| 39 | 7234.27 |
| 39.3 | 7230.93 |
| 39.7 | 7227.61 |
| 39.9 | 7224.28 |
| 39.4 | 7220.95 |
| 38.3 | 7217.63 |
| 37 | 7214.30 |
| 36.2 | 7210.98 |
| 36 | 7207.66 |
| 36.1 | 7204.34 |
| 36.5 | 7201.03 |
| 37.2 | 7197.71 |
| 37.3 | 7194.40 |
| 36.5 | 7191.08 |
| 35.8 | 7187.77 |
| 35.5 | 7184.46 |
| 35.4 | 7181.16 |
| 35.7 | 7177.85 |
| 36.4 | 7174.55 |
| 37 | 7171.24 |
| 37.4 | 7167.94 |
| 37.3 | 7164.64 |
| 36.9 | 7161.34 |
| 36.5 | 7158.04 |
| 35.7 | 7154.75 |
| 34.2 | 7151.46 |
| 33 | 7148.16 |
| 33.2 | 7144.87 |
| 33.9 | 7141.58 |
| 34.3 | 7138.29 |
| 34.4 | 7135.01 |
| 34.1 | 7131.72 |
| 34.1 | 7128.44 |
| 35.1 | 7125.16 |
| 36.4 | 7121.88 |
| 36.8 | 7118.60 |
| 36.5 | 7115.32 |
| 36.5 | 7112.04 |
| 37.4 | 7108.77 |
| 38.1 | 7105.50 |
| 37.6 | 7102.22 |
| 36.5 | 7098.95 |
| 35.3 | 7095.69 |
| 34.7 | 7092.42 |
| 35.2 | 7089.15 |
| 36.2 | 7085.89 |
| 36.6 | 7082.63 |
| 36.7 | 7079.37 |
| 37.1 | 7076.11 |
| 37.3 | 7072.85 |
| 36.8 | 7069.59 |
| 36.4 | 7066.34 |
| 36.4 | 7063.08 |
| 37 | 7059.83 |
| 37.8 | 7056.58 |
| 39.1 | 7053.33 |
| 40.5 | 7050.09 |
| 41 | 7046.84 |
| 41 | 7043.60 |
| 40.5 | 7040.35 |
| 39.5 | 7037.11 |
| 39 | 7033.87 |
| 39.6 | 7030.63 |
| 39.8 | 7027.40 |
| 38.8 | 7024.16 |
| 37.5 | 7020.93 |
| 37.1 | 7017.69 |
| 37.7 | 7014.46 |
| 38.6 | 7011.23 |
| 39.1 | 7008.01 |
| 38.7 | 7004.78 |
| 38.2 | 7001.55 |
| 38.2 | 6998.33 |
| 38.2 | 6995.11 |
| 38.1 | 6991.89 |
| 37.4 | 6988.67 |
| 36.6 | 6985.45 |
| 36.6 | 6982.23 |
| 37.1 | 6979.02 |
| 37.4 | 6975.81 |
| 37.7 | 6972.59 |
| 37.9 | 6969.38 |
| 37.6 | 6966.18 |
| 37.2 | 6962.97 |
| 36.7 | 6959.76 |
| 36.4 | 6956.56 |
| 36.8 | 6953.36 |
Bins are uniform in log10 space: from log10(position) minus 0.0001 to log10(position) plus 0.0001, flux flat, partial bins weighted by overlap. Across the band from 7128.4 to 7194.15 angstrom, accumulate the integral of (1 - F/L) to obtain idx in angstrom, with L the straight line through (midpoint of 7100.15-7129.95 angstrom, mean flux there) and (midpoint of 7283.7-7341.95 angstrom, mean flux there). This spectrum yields 3.73 angstrom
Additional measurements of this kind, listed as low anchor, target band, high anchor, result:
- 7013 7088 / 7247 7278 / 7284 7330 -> 0.9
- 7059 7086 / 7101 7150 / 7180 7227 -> 1.9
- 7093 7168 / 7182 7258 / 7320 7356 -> 0.8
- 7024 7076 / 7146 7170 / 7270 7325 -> 2.4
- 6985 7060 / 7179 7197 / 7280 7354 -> 1.7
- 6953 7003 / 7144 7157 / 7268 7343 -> 1.7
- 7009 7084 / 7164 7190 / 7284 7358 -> 2.2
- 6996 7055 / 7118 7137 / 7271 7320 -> 2.3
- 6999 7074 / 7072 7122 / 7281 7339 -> 3.3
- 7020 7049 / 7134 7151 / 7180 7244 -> 2.0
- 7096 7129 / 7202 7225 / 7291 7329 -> 0.9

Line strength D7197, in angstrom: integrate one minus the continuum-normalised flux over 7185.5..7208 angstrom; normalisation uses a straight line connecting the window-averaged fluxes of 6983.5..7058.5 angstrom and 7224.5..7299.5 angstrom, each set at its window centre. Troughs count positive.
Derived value 1.6 angstrom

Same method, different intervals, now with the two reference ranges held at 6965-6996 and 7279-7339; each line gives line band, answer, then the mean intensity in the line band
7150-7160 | 1.0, 35.6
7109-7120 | 0.6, 36.7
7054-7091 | 1.6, 36.7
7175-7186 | 1.1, 35.7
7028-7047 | -1.0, 40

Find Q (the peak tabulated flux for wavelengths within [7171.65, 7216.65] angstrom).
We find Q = 37.3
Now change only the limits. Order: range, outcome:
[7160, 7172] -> 37.4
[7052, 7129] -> 39.1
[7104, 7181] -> 38.1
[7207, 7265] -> 40.9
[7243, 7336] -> 42.5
